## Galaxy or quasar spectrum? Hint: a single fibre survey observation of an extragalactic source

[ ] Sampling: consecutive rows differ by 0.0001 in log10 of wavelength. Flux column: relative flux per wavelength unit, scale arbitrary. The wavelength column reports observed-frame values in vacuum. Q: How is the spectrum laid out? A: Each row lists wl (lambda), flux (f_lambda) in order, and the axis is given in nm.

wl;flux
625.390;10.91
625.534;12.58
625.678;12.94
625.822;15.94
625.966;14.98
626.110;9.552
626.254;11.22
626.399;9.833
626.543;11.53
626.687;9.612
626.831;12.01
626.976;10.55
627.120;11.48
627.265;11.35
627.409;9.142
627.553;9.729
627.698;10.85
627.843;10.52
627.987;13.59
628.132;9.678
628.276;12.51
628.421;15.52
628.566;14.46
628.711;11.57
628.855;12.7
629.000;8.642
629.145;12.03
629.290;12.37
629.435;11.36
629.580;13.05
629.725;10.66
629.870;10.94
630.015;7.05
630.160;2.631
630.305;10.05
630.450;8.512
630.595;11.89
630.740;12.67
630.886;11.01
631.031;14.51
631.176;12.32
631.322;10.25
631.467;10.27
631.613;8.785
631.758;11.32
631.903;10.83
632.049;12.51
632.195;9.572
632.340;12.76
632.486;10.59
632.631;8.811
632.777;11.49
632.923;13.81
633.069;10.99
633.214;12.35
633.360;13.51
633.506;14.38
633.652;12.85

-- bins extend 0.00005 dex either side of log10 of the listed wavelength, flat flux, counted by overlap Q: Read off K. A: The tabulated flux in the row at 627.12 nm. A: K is 11.48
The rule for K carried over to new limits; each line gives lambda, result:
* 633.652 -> 12.85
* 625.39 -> 10.91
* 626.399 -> 9.833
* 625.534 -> 12.58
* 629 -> 8.642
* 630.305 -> 10.05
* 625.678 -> 12.94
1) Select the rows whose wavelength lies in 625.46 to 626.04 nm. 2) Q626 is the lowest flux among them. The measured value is 12.58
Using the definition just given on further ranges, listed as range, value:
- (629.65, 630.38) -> 2.631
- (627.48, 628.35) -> 9.678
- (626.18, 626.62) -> 9.833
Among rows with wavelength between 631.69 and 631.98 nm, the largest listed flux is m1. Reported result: 11.32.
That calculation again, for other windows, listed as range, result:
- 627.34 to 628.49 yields 15.52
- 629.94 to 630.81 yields 12.67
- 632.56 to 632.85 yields 11.49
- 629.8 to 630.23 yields 10.94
